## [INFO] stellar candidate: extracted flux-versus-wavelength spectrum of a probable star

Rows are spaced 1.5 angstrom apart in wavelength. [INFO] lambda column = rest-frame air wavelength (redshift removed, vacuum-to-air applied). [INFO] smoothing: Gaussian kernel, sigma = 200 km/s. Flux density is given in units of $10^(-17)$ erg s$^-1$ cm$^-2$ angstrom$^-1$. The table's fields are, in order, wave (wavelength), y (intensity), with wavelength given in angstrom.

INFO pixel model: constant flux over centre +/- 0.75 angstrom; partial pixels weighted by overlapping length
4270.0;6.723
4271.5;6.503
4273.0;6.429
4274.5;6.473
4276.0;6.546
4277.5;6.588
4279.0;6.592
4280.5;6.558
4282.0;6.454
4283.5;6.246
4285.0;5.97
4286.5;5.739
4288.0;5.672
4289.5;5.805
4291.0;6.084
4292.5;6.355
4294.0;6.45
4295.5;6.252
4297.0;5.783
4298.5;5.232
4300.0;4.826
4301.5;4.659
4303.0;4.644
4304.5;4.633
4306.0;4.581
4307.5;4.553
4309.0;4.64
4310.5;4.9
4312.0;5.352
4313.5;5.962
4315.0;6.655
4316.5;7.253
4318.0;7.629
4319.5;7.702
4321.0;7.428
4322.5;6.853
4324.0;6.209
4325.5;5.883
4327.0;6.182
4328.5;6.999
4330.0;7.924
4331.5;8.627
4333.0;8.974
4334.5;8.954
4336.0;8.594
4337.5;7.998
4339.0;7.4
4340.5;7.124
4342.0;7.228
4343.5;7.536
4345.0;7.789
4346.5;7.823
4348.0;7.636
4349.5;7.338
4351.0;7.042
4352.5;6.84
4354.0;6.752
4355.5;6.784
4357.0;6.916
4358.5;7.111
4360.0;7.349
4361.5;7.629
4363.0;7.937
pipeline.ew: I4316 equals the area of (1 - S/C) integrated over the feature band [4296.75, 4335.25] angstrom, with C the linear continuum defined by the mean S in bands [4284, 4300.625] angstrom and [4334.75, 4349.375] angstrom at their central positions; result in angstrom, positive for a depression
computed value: 2.90 angstrom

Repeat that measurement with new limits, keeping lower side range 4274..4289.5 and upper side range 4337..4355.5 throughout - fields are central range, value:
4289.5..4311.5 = 4.30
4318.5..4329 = 0.29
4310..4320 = 0.47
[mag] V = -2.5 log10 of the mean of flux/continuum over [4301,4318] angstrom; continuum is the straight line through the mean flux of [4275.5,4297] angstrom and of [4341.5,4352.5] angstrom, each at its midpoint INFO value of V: 0.241 mag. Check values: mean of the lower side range 6.22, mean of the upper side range 7.45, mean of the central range 5.37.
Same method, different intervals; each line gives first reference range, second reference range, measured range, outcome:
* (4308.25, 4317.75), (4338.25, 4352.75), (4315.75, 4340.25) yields -0.15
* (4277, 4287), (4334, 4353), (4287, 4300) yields 0.12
